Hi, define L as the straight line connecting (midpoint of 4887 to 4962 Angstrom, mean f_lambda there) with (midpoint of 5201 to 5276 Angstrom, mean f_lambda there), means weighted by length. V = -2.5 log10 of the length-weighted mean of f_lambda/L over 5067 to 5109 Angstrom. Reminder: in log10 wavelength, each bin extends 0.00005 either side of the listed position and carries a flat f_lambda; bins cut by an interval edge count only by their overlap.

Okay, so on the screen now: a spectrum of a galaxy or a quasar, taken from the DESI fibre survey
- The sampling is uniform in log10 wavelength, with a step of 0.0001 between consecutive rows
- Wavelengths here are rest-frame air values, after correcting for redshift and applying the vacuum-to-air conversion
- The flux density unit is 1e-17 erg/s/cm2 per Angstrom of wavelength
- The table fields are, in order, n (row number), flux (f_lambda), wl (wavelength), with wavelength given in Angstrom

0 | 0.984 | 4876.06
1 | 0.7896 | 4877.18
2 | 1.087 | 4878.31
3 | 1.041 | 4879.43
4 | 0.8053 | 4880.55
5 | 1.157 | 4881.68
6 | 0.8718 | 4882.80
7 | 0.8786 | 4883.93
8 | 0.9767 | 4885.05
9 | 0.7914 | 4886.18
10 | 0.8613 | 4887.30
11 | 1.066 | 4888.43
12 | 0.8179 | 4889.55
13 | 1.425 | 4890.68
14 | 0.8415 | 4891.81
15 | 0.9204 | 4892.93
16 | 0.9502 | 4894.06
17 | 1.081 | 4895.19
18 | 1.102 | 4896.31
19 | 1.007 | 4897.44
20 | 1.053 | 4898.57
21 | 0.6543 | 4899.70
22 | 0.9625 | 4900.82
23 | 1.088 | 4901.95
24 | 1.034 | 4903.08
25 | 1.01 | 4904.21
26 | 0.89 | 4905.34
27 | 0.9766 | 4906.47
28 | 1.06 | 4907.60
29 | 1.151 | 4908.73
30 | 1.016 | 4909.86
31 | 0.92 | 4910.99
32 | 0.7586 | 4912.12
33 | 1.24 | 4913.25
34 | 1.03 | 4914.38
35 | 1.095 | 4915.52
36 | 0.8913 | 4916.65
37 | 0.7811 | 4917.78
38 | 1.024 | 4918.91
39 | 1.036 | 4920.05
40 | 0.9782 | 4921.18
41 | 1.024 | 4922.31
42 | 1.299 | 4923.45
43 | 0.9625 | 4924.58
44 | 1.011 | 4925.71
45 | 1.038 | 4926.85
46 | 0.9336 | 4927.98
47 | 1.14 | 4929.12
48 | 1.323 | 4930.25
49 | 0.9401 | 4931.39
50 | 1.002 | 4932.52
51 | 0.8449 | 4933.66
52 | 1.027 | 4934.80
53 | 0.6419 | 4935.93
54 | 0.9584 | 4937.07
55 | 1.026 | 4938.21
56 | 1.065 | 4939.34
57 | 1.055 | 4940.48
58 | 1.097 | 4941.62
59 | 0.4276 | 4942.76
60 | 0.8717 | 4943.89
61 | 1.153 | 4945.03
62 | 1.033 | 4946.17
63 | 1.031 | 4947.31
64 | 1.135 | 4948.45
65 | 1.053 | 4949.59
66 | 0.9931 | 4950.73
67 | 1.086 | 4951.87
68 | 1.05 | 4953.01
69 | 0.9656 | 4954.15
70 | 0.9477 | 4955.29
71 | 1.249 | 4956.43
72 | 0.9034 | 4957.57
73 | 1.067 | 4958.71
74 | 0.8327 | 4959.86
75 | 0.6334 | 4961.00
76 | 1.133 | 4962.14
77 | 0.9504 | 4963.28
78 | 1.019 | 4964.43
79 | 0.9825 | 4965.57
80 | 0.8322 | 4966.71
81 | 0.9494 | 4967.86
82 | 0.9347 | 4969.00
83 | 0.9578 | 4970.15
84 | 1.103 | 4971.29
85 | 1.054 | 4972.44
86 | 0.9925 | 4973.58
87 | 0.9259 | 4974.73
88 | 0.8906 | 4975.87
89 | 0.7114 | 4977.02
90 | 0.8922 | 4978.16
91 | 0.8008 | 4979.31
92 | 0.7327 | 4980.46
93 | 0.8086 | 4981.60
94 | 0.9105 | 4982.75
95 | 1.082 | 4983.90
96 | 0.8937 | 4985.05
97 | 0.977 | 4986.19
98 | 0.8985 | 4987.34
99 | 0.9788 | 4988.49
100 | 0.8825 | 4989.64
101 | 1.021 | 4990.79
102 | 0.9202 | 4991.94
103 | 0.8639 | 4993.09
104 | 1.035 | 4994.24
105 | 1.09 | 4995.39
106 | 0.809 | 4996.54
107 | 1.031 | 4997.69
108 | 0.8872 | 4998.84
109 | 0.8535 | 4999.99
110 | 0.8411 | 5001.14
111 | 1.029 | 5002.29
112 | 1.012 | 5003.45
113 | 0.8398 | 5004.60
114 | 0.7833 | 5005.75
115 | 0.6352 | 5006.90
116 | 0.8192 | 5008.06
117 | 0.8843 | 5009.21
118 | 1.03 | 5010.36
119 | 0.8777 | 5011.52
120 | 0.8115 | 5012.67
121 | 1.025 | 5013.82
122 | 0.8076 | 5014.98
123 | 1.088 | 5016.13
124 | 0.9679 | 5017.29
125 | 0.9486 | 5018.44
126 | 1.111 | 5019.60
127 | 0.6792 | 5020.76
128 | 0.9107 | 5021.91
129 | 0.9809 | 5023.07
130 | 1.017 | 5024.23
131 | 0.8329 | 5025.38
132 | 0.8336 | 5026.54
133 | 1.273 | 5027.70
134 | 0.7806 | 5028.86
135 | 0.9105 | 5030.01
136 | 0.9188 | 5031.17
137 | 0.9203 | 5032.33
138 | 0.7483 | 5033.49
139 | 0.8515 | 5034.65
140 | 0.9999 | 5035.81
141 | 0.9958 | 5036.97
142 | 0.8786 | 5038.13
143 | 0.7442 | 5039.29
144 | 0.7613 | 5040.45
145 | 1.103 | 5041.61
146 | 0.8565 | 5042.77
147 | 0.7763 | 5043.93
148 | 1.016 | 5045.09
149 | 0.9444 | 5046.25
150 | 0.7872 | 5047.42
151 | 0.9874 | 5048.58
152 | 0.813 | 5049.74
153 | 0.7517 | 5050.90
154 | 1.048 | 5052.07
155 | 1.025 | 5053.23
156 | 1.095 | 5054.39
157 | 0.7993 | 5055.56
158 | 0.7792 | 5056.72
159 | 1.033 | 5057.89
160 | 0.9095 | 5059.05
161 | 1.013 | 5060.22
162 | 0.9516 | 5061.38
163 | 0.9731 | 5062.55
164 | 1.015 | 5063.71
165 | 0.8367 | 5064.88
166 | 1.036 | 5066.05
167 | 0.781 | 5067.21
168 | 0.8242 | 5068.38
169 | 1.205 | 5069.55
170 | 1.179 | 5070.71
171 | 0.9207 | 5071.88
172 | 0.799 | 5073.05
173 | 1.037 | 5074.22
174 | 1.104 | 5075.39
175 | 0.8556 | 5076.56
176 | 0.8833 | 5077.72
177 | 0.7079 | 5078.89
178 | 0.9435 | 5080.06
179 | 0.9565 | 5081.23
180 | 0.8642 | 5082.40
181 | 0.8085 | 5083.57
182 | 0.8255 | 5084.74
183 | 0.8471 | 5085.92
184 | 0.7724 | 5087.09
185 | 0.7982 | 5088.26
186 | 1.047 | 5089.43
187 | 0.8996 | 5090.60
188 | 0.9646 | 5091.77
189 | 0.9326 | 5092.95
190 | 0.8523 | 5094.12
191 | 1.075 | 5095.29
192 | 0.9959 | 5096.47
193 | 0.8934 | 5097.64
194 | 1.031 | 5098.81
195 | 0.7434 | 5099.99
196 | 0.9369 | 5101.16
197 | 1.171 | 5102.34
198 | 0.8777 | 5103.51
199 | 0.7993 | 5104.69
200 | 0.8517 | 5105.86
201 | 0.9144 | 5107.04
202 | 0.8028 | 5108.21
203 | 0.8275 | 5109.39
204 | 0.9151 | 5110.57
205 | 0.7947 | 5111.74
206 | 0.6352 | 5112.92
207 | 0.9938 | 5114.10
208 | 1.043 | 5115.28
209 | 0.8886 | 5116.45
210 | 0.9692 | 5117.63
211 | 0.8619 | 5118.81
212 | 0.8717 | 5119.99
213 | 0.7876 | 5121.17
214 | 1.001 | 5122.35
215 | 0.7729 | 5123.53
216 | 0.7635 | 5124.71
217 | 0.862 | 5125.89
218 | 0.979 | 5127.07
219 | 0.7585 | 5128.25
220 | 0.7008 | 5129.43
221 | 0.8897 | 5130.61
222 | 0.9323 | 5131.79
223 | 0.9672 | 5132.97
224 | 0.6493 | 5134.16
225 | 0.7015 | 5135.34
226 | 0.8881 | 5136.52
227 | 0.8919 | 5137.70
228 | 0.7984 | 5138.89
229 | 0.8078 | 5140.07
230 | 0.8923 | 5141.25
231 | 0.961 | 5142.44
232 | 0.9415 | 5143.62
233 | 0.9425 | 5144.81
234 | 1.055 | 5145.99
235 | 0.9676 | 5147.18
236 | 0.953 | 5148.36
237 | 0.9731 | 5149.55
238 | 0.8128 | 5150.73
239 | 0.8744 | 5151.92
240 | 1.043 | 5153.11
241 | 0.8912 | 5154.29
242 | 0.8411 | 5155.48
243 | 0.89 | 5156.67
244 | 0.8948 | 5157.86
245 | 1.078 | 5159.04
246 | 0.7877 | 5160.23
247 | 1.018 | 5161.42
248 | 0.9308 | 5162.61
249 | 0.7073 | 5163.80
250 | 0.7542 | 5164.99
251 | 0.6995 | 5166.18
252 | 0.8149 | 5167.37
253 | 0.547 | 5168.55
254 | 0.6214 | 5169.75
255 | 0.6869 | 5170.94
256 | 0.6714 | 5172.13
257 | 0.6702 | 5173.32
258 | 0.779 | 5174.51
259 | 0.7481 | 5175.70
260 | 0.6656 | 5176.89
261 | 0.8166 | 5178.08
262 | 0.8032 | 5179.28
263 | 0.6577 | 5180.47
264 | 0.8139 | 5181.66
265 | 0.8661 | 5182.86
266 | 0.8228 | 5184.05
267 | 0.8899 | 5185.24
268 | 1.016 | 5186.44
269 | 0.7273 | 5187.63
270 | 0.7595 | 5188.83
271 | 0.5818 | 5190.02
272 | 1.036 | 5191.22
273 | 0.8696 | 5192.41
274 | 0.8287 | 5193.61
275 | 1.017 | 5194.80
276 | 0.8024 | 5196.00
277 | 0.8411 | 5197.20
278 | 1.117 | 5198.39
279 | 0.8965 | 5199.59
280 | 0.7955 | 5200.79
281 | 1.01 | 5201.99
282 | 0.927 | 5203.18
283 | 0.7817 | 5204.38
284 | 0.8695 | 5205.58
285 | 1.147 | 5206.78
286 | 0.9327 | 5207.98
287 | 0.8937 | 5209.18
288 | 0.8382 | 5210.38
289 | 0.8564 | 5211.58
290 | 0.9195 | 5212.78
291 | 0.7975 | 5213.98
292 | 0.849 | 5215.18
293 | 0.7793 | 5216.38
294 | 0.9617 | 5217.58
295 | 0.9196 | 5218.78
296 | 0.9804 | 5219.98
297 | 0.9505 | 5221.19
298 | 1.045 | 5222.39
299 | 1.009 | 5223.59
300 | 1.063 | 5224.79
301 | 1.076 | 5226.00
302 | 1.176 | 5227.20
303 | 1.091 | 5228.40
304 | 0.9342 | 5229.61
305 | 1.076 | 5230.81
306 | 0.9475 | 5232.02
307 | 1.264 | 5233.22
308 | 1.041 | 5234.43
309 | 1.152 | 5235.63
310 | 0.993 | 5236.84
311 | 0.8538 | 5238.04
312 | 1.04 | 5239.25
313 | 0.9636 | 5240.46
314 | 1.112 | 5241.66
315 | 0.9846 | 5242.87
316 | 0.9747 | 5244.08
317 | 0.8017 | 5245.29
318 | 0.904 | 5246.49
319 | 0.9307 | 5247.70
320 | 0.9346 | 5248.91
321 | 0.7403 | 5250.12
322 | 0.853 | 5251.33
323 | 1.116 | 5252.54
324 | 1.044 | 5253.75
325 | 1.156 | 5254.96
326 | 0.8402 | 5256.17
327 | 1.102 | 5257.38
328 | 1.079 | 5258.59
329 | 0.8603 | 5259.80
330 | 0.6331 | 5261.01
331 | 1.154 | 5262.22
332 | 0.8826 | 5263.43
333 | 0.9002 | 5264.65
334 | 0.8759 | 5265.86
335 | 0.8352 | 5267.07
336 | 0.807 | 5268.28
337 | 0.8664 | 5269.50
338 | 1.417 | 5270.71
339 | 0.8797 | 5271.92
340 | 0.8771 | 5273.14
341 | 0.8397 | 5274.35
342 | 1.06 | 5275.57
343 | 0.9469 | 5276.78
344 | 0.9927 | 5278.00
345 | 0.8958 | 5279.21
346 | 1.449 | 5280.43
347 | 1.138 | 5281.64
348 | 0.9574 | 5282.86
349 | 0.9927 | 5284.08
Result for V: 0.07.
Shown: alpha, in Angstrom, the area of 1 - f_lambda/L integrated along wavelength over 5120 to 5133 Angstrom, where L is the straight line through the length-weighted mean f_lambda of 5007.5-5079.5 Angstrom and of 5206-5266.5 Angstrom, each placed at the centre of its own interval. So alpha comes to 1.3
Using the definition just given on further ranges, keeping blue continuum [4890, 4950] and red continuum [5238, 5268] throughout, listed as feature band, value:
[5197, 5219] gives 1.1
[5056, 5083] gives 1.0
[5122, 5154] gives 2.8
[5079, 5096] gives 1.4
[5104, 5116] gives 1.4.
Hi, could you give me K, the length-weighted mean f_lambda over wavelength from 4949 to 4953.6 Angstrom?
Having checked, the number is 1.05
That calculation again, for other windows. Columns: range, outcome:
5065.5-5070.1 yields 0.959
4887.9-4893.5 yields 1.01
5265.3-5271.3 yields 0.96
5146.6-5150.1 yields 0.965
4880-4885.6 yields 0.938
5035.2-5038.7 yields 0.957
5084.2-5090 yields 0.857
